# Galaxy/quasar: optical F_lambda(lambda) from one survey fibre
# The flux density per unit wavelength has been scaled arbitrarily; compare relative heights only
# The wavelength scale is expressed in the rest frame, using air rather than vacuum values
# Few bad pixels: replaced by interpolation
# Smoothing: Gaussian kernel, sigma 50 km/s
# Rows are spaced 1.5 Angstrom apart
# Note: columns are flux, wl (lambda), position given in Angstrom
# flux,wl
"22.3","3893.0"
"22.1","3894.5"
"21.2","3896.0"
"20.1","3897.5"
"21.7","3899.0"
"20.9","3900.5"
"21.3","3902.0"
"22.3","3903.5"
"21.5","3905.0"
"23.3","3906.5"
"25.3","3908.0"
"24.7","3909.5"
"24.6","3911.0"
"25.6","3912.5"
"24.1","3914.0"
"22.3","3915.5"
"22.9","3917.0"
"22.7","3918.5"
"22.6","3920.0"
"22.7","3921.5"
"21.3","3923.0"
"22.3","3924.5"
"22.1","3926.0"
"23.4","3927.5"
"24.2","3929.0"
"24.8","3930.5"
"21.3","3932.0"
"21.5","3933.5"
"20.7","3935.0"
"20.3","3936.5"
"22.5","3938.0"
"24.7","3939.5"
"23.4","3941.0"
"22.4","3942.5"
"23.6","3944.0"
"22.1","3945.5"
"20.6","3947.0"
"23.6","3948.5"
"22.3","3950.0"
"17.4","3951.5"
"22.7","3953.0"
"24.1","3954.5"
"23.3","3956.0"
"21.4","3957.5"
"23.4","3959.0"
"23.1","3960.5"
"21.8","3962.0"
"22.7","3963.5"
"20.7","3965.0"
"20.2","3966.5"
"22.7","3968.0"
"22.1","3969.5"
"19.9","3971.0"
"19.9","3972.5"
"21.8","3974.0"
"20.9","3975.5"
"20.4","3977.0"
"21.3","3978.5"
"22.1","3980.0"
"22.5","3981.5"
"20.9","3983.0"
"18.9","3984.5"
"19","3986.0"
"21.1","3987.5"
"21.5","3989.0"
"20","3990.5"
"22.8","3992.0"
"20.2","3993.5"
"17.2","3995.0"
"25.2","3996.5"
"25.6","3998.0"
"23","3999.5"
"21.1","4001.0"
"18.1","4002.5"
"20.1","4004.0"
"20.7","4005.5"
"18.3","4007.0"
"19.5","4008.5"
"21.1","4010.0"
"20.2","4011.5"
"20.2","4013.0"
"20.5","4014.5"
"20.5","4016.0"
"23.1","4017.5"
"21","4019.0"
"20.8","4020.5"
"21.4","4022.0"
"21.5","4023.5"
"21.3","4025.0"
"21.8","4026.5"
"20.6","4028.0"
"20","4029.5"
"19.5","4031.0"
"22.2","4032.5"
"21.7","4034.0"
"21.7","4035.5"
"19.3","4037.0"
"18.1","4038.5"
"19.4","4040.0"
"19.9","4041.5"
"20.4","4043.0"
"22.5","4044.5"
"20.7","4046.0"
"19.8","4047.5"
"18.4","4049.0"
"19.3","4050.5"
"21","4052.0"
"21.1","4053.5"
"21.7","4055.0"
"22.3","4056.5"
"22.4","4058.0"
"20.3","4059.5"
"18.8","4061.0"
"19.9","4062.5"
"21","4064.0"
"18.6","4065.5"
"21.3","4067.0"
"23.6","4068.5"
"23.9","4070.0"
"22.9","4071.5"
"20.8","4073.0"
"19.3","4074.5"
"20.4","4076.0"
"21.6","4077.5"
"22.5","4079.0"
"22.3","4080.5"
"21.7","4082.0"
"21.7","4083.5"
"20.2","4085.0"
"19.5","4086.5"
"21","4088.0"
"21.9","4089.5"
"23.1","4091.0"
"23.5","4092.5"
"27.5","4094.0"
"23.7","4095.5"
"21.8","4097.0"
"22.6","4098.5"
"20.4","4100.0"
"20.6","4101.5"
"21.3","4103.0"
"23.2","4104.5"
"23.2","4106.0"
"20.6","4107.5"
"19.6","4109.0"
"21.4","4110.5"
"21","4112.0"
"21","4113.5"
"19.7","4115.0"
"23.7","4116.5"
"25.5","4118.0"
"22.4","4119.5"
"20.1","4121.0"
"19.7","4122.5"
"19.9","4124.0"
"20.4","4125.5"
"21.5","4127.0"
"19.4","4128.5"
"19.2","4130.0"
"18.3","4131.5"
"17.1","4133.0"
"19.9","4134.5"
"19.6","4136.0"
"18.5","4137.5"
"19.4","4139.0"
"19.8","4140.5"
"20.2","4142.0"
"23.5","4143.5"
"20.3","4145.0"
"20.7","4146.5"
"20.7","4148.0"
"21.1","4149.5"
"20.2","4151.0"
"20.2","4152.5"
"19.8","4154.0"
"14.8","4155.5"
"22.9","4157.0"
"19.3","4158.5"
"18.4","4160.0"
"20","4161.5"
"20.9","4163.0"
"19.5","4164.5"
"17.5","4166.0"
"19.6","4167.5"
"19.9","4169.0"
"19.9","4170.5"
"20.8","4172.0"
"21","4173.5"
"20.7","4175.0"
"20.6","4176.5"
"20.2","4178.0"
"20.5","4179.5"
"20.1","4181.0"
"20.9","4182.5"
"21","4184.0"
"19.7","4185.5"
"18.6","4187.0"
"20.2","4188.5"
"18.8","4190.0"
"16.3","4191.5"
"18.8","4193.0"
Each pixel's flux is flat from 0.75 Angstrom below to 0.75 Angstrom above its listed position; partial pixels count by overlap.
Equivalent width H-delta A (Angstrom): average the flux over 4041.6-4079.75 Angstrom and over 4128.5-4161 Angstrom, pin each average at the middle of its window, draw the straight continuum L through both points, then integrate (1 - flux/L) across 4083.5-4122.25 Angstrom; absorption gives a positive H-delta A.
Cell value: -3.00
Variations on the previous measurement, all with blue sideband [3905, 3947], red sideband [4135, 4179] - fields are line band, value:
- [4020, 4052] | 1.6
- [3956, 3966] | 0.1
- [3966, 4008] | 2.3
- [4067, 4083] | -0.6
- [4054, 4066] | 0.3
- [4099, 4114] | -0.4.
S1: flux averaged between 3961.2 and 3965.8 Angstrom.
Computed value 21.7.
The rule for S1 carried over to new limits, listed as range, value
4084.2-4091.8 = 21.2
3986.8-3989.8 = 21.3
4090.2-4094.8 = 24.7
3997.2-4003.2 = 22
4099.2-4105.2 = 21.4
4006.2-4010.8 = 19.7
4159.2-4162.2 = 19.2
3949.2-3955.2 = 21.6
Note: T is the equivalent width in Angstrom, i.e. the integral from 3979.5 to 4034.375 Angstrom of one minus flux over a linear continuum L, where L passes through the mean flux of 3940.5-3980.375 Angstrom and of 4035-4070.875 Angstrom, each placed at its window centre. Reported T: 0.8 Angstrom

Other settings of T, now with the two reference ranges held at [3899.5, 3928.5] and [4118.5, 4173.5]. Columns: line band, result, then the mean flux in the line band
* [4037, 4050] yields 0.85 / 19.9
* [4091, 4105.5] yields -1.57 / 22.8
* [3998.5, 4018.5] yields 1.06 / 20.6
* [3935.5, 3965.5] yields 0.21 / 22.3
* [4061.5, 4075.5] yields -0.18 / 21.2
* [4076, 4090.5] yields -0.44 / 21.4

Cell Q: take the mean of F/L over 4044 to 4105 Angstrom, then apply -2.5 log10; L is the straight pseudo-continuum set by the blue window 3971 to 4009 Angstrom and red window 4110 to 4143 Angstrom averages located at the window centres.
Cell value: -0.05 mag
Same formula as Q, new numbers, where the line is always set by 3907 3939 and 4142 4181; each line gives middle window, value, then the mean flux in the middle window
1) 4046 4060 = 0.04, 20.7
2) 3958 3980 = 0.04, 21.5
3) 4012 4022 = 0.04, 21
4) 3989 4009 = 0.06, 20.9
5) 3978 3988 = 0.07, 20.8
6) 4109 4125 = -0.04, 21.3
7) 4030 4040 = 0.07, 20.3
